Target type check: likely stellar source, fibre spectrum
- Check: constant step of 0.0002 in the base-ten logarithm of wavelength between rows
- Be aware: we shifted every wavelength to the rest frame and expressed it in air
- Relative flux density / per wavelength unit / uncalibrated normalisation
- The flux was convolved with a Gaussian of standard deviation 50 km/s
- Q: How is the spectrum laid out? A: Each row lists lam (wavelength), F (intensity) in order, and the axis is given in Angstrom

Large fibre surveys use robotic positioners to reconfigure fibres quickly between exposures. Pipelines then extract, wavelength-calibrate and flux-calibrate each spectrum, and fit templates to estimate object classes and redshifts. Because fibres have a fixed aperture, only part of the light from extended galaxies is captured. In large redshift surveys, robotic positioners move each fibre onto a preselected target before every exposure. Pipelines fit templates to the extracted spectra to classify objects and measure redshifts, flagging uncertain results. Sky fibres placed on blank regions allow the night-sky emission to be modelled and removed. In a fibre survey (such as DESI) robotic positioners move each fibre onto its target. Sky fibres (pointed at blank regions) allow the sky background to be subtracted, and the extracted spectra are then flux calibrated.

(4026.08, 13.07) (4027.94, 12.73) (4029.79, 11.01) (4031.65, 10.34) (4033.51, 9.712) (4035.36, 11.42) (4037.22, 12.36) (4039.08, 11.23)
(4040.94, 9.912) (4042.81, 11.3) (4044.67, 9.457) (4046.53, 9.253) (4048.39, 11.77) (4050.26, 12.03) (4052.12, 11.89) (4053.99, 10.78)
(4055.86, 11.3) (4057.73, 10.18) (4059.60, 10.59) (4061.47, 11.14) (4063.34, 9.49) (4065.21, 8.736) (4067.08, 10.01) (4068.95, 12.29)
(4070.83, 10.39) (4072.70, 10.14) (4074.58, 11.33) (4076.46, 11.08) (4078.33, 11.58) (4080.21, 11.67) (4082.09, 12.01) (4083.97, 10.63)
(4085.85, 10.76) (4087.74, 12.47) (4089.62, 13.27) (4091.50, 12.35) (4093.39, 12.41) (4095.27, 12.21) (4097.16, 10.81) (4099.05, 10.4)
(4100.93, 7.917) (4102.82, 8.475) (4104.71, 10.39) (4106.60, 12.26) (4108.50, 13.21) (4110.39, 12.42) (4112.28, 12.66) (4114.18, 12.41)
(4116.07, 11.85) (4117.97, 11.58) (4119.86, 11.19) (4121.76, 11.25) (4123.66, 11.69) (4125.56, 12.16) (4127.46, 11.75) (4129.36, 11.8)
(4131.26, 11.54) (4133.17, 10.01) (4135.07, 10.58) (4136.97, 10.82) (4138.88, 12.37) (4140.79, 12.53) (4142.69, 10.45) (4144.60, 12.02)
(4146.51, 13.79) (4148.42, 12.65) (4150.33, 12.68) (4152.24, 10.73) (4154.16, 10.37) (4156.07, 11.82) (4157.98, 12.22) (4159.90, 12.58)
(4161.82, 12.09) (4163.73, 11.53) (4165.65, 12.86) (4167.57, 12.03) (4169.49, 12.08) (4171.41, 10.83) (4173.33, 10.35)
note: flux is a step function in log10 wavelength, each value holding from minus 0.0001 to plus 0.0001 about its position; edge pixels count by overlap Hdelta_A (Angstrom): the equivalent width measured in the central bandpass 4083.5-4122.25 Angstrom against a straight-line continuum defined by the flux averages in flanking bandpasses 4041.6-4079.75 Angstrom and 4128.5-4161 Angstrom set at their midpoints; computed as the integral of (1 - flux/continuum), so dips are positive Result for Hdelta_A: -0.9 Angstrom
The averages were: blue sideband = 10.7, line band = 11.5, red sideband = 11.7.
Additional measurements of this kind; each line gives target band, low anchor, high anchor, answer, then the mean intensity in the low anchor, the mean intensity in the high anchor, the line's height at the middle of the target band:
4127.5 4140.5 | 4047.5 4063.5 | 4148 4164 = 0.4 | 11.1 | 11.8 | 11.7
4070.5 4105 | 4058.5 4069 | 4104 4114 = 0.5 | 10.2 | 12.2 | 11.3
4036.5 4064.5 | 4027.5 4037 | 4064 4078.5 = 0.1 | 11.1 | 10.6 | 10.9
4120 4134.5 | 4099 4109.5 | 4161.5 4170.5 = -0.5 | 10.5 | 12.1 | 11.1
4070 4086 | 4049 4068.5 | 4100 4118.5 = -0.2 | 10.7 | 11.3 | 10.9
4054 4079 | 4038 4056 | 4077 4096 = 1.7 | 10.9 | 11.9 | 11.4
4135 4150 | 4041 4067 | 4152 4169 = -0.5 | 10.6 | 11.9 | 11.6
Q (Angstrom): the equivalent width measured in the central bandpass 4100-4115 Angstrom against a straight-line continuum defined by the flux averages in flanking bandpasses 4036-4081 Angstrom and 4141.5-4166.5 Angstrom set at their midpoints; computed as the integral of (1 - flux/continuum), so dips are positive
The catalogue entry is 0.3 Angstrom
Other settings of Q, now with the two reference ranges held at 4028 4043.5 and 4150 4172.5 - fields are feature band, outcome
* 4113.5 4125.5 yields -0.2 Angstrom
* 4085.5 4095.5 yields -0.9 Angstrom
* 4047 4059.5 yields -0.1 Angstrom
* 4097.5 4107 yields 1.3 Angstrom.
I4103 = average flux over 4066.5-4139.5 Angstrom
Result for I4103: 11.4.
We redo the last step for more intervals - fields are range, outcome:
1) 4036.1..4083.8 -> 10.9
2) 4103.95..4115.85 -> 12.2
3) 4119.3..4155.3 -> 11.6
